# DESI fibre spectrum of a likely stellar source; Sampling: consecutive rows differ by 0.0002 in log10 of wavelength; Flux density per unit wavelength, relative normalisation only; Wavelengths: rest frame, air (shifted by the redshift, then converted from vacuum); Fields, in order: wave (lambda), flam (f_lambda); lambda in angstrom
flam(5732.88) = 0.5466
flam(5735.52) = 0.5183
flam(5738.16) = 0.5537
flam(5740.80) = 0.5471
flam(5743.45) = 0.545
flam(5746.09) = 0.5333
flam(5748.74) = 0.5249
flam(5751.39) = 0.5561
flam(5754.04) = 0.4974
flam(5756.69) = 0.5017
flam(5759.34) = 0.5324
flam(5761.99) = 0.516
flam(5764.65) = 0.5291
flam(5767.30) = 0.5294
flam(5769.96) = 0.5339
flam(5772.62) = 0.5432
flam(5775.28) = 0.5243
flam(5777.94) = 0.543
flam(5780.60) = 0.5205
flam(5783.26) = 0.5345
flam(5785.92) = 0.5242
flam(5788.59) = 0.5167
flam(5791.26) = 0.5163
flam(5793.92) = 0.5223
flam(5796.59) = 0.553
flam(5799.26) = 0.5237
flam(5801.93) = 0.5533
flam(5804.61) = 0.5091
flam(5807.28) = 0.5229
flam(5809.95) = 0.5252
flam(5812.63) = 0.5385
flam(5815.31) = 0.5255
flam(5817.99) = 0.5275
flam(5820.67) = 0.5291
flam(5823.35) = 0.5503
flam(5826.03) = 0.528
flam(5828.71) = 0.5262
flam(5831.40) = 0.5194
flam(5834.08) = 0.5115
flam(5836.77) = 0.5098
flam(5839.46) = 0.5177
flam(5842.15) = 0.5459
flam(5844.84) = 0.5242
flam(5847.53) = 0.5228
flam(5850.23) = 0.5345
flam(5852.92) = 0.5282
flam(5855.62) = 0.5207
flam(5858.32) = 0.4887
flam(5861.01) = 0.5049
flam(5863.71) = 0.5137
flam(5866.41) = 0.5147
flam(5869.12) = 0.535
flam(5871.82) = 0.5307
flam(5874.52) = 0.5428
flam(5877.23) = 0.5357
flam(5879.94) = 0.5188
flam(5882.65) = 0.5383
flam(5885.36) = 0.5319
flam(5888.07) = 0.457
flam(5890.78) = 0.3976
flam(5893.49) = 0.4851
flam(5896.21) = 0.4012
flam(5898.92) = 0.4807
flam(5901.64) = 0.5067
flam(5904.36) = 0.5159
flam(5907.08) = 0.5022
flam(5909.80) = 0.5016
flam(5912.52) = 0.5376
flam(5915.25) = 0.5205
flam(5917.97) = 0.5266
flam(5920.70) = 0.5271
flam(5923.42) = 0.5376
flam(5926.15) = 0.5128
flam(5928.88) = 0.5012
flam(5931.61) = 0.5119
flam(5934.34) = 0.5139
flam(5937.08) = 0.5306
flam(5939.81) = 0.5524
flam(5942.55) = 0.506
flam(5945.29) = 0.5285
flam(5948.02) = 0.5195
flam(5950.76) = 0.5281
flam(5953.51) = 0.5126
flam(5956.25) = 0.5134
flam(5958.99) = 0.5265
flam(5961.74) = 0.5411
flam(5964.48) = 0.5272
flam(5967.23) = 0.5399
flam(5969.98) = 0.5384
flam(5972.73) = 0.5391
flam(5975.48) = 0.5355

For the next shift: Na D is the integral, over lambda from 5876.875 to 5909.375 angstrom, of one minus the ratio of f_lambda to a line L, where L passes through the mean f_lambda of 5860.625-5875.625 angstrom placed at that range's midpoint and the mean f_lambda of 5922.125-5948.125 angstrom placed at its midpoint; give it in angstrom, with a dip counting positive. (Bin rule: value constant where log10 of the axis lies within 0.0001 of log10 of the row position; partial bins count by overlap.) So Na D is 2.2 angstrom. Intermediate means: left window 0.525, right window 0.522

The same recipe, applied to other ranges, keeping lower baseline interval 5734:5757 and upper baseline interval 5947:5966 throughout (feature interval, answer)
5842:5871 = 0.42 angstrom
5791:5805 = -0.05 angstrom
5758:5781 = 0.03 angstrom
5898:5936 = 0.80 angstrom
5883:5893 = 1.04 angstrom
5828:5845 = 0.22 angstrom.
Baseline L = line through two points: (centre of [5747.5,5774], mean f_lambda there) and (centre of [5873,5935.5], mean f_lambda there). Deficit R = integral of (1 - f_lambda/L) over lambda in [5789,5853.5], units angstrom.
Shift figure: -1.3 angstrom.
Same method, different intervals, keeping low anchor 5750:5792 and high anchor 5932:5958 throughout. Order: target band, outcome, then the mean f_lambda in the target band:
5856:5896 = 1.5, 0.504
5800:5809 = 0.0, 0.528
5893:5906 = 1.1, 0.478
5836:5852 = -0.1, 0.526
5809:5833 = -0.2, 0.53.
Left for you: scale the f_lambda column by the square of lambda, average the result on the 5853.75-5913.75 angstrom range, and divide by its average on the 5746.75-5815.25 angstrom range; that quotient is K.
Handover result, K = 1.0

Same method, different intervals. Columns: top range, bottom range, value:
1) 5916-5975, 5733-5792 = 1.06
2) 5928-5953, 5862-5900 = 1.07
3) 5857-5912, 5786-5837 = 0.97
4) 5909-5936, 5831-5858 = 1.02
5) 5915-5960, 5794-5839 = 1.03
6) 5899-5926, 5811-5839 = 1.01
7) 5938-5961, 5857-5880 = 1.03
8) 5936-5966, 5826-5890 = 1.04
